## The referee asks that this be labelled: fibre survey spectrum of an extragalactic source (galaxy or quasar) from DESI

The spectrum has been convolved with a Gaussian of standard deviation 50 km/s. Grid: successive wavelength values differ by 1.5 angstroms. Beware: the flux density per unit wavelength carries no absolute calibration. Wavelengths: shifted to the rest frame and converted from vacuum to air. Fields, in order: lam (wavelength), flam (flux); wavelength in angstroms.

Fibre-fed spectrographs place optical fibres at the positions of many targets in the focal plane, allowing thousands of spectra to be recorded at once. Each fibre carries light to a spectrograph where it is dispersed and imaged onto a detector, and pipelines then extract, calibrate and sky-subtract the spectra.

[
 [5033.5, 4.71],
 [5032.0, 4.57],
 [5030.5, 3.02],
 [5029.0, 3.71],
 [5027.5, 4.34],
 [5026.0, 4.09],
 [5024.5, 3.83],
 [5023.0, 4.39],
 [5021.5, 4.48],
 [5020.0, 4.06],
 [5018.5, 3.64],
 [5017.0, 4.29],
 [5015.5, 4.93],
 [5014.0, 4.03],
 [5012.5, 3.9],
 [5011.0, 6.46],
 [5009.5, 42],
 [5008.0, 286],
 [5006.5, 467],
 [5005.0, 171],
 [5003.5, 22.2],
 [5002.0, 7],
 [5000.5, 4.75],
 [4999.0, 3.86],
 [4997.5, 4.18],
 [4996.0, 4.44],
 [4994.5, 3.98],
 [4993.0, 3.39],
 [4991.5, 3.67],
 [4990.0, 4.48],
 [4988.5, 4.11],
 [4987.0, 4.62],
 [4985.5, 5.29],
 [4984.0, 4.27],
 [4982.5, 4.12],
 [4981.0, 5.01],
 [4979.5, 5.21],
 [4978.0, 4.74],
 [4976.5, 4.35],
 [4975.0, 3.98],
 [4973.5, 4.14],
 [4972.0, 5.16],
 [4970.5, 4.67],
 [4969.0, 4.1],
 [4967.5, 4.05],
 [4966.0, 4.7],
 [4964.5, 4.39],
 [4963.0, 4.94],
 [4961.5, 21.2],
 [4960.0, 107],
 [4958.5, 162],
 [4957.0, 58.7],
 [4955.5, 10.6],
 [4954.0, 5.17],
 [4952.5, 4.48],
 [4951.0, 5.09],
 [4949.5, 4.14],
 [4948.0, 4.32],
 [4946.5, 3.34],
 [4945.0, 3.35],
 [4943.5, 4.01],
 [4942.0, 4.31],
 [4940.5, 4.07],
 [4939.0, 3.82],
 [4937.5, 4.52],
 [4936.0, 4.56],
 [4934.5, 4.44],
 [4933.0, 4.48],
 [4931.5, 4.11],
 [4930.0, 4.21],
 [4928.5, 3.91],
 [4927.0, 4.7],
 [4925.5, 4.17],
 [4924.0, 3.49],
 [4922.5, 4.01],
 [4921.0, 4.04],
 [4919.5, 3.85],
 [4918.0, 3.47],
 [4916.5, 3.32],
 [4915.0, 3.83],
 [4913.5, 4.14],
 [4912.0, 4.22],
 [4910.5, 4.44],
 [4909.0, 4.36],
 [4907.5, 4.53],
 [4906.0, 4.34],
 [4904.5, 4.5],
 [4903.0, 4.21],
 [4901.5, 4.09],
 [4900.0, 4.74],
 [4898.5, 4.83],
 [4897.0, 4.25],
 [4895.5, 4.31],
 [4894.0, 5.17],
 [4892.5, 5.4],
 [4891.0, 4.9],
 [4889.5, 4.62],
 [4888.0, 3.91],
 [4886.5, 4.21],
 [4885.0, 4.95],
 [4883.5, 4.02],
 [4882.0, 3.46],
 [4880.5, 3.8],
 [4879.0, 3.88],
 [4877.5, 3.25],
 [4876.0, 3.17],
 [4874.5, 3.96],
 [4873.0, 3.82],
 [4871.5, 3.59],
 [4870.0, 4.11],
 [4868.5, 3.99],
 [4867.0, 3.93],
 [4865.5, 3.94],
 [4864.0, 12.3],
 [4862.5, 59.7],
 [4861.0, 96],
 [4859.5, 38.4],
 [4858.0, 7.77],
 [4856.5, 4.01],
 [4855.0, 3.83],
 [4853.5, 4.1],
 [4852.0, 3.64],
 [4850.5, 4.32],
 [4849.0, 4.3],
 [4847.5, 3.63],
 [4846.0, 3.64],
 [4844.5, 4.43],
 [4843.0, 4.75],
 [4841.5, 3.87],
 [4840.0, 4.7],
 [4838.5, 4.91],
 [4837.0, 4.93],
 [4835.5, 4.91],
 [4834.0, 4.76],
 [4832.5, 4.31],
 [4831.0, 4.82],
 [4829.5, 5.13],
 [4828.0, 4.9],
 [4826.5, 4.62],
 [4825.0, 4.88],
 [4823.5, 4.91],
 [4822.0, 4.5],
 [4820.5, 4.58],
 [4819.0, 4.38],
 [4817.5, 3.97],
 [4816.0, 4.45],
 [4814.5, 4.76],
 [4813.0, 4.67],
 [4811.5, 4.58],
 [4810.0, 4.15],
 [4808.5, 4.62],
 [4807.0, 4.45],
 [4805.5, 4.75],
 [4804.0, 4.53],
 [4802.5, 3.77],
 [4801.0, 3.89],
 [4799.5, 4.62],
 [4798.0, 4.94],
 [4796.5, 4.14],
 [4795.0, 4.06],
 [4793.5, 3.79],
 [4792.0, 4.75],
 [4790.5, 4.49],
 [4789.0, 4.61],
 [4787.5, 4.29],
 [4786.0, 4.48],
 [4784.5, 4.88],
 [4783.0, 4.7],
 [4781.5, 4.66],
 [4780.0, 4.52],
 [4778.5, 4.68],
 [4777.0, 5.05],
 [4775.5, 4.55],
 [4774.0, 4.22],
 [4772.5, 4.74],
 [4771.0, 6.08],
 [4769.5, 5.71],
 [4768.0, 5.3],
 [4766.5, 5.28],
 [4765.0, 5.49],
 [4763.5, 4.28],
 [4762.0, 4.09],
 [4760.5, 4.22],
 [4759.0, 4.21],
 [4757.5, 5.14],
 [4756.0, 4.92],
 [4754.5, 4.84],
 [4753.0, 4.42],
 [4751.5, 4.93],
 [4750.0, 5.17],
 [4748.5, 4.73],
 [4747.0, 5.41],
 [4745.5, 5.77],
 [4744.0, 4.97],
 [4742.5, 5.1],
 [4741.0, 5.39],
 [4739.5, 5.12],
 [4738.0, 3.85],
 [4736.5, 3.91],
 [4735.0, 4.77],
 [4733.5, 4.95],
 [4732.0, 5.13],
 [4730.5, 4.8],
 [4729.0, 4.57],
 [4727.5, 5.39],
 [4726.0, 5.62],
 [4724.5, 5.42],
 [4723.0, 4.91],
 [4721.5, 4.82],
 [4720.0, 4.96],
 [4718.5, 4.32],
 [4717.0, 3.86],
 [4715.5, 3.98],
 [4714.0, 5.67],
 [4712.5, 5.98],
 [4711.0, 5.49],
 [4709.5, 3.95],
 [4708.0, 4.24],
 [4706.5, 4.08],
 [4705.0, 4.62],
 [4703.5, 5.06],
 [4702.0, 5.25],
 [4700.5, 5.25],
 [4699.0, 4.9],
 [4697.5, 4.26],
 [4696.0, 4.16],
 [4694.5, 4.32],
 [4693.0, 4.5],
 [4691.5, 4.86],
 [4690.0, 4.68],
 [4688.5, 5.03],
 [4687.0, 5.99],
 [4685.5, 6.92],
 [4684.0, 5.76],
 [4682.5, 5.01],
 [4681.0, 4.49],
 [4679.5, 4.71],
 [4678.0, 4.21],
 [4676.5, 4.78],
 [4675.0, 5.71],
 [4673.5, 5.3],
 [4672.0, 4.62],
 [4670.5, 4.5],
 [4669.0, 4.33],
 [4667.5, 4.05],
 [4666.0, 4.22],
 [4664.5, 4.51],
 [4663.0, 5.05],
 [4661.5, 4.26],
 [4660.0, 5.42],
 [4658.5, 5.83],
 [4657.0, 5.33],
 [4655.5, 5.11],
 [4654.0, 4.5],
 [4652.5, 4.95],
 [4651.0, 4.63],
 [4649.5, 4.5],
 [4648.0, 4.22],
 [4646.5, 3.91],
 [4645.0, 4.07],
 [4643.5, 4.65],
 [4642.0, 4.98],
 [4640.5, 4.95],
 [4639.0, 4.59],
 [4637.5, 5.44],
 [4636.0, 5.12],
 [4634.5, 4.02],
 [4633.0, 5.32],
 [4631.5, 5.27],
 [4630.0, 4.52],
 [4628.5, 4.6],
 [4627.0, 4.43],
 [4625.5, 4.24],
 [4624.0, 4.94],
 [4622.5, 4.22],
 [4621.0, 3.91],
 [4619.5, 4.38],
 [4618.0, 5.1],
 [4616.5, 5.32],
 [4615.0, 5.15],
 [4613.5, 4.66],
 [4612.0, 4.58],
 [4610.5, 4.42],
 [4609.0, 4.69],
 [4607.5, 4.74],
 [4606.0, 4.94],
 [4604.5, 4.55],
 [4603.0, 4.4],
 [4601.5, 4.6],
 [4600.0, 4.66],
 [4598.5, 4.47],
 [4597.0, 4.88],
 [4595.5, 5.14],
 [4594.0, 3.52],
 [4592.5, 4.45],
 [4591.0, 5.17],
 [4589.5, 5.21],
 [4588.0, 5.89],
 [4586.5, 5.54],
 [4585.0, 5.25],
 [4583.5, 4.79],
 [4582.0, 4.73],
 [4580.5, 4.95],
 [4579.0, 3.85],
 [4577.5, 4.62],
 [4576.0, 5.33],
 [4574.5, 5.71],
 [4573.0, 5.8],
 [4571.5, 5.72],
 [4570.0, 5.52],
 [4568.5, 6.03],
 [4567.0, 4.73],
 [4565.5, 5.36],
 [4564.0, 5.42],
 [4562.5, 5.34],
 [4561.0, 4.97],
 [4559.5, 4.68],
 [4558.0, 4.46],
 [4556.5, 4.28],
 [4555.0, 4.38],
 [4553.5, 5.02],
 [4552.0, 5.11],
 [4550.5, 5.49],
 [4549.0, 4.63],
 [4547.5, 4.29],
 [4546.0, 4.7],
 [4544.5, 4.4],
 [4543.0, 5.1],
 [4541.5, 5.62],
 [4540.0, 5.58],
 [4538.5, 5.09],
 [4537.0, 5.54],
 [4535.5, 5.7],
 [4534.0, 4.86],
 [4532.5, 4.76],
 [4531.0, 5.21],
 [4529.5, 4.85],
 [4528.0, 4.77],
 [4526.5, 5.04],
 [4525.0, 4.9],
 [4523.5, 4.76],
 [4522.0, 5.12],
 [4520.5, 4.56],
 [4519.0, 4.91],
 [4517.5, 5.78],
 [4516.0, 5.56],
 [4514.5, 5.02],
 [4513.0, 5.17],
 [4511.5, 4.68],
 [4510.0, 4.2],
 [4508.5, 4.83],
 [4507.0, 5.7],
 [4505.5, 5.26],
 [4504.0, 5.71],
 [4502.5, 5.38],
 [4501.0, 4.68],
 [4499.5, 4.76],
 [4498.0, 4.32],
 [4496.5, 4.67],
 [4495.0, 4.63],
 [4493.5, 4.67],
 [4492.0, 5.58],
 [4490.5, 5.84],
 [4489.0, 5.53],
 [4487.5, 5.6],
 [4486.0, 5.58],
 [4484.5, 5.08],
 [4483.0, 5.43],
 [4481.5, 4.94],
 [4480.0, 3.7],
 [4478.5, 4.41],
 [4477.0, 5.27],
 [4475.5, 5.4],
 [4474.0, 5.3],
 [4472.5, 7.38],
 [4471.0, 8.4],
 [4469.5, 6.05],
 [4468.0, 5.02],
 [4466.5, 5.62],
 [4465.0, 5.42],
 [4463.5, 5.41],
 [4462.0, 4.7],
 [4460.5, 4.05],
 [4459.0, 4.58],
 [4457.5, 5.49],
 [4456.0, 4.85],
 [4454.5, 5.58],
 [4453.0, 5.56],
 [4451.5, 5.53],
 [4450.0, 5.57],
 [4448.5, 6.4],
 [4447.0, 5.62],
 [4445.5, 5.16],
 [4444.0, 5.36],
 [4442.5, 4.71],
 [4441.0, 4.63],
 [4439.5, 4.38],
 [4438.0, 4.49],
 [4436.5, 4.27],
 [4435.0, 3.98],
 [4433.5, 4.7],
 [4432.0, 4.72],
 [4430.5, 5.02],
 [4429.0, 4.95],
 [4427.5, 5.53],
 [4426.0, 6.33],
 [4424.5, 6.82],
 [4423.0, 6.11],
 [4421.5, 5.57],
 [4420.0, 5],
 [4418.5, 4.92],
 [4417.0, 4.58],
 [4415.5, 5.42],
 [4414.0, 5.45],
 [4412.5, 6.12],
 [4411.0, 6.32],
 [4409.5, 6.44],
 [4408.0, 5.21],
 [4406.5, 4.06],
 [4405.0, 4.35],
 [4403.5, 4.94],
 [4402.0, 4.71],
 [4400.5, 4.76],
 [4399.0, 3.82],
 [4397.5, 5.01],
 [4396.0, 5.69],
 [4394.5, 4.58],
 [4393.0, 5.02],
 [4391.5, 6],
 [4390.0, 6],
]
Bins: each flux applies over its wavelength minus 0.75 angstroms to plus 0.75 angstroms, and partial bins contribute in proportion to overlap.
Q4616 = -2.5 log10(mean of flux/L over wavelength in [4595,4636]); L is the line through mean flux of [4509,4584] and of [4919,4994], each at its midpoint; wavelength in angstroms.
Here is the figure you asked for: 0.28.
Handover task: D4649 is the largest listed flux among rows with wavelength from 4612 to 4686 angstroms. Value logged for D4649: 6.92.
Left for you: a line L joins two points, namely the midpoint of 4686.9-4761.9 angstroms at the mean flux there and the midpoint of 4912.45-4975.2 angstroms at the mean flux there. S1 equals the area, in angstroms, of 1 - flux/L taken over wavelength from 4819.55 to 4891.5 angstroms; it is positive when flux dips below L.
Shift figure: 8.14 angstroms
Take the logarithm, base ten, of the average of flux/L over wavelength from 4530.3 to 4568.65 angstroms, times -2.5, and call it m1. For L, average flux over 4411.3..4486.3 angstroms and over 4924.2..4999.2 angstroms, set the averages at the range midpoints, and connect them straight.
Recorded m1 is 0.27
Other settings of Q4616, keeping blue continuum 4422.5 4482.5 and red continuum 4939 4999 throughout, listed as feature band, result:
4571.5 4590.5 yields 0.35 mag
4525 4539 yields 0.26 mag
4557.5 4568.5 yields 0.33 mag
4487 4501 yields 0.17 mag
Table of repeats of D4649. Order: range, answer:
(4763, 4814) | 6.08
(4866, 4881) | 4.11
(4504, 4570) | 6.03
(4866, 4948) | 5.4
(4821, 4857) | 5.13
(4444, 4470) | 6.4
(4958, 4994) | 162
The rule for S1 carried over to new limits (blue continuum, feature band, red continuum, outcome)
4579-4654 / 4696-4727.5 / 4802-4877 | 7.0 angstroms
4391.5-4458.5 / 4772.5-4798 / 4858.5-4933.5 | 9.7 angstroms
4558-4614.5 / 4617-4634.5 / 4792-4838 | 0.9 angstroms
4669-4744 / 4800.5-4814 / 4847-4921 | 4.6 angstroms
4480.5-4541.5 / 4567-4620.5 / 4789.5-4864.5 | 8.9 angstroms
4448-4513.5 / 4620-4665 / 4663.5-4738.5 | 2.0 angstroms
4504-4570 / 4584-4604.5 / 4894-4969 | 3.6 angstroms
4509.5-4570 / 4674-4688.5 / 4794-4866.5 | 3.0 angstroms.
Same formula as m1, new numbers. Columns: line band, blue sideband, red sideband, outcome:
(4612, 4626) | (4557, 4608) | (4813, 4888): 0.16 mag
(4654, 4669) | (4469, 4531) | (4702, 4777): 0.04 mag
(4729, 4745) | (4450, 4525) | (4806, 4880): 0.46 mag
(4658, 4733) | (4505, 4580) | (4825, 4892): 0.35 mag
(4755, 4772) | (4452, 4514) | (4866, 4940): -0.10 mag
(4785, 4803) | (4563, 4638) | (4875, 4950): 0.03 mag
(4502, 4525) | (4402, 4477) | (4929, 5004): 0.21 mag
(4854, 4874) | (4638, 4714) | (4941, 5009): 0.19 mag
